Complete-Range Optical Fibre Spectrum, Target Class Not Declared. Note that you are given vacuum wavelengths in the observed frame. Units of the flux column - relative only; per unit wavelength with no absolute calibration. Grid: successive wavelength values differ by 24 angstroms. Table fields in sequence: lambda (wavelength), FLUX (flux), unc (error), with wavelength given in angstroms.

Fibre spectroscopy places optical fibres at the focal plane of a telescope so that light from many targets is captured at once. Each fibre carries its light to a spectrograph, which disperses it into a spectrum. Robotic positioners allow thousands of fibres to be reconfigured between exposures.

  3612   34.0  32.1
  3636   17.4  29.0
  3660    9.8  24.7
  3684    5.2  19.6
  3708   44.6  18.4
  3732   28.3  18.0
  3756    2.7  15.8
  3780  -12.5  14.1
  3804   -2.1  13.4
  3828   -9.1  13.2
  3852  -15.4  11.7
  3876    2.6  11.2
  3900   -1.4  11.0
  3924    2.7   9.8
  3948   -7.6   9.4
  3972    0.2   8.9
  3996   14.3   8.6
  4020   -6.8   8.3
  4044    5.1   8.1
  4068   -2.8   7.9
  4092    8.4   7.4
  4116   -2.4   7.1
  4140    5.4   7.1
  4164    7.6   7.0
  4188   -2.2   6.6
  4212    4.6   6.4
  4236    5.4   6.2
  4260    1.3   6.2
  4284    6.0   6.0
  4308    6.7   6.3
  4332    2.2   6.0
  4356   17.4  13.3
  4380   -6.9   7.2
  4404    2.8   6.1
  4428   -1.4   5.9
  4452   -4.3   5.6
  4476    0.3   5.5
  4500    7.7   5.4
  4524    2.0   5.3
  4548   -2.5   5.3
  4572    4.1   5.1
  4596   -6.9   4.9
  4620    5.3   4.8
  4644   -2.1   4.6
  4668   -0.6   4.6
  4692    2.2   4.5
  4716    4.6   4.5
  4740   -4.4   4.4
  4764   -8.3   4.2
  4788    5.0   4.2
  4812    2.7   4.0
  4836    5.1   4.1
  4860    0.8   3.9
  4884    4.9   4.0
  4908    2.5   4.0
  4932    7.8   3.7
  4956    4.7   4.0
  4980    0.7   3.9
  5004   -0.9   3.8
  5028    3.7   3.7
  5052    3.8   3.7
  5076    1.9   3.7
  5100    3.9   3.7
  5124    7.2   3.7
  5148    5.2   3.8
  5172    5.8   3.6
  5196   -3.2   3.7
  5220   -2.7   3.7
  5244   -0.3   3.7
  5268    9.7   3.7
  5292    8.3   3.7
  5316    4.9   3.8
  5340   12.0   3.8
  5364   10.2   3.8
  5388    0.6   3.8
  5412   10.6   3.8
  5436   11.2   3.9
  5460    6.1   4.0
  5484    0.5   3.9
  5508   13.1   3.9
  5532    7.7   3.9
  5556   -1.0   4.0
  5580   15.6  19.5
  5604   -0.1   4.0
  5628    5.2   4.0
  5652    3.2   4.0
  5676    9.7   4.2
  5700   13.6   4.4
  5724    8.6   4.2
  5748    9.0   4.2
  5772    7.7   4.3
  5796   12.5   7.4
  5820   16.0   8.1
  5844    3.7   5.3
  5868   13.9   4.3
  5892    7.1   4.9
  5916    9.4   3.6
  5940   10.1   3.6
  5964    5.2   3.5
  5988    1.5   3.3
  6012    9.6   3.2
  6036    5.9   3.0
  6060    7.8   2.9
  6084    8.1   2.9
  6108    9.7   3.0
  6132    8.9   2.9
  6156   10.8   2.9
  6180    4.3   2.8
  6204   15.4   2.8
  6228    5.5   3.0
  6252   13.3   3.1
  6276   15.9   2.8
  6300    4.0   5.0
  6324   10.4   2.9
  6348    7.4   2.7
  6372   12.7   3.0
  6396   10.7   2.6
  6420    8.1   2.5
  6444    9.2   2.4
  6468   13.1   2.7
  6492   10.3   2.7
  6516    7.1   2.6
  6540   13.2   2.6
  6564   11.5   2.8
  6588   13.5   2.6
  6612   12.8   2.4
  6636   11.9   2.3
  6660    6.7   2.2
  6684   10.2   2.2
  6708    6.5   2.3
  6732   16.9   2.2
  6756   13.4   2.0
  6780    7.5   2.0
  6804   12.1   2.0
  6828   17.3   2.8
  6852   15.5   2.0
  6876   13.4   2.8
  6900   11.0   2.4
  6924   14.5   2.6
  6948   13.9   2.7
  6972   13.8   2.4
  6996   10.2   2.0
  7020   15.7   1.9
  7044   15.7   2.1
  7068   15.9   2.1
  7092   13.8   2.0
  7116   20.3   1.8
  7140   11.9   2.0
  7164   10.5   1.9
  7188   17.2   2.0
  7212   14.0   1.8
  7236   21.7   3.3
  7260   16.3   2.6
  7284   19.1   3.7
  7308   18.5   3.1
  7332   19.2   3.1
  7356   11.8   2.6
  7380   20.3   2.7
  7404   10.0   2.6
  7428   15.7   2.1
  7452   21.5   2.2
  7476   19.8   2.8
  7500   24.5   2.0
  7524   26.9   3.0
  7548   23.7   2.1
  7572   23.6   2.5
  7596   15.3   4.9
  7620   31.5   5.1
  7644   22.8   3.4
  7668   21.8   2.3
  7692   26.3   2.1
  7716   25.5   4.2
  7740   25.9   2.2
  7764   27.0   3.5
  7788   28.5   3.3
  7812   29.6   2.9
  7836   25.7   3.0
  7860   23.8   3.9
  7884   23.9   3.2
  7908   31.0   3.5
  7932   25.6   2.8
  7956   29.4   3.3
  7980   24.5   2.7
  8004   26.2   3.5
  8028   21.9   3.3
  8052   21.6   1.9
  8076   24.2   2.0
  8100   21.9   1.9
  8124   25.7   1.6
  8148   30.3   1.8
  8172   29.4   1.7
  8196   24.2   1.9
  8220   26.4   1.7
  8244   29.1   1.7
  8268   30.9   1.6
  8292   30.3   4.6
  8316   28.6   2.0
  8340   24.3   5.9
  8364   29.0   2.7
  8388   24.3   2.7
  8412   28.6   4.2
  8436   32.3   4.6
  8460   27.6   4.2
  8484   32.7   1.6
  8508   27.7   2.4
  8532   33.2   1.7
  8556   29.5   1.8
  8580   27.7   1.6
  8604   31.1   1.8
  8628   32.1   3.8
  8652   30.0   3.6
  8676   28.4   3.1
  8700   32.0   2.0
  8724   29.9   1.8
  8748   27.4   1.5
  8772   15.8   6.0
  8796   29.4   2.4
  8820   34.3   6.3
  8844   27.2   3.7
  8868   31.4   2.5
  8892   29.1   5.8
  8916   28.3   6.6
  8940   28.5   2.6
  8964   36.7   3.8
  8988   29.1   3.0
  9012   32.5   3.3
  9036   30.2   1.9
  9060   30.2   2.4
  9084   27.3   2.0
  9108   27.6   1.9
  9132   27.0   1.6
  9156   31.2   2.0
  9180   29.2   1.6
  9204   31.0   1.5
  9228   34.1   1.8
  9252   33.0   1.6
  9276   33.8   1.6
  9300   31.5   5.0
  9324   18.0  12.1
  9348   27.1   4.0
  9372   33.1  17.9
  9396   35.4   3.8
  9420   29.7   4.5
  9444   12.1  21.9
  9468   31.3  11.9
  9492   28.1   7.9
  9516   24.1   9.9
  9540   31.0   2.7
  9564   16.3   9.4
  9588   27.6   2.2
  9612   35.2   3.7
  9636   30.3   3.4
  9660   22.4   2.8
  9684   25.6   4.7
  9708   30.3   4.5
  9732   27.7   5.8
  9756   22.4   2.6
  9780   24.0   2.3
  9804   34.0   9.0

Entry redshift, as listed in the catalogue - 0.867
